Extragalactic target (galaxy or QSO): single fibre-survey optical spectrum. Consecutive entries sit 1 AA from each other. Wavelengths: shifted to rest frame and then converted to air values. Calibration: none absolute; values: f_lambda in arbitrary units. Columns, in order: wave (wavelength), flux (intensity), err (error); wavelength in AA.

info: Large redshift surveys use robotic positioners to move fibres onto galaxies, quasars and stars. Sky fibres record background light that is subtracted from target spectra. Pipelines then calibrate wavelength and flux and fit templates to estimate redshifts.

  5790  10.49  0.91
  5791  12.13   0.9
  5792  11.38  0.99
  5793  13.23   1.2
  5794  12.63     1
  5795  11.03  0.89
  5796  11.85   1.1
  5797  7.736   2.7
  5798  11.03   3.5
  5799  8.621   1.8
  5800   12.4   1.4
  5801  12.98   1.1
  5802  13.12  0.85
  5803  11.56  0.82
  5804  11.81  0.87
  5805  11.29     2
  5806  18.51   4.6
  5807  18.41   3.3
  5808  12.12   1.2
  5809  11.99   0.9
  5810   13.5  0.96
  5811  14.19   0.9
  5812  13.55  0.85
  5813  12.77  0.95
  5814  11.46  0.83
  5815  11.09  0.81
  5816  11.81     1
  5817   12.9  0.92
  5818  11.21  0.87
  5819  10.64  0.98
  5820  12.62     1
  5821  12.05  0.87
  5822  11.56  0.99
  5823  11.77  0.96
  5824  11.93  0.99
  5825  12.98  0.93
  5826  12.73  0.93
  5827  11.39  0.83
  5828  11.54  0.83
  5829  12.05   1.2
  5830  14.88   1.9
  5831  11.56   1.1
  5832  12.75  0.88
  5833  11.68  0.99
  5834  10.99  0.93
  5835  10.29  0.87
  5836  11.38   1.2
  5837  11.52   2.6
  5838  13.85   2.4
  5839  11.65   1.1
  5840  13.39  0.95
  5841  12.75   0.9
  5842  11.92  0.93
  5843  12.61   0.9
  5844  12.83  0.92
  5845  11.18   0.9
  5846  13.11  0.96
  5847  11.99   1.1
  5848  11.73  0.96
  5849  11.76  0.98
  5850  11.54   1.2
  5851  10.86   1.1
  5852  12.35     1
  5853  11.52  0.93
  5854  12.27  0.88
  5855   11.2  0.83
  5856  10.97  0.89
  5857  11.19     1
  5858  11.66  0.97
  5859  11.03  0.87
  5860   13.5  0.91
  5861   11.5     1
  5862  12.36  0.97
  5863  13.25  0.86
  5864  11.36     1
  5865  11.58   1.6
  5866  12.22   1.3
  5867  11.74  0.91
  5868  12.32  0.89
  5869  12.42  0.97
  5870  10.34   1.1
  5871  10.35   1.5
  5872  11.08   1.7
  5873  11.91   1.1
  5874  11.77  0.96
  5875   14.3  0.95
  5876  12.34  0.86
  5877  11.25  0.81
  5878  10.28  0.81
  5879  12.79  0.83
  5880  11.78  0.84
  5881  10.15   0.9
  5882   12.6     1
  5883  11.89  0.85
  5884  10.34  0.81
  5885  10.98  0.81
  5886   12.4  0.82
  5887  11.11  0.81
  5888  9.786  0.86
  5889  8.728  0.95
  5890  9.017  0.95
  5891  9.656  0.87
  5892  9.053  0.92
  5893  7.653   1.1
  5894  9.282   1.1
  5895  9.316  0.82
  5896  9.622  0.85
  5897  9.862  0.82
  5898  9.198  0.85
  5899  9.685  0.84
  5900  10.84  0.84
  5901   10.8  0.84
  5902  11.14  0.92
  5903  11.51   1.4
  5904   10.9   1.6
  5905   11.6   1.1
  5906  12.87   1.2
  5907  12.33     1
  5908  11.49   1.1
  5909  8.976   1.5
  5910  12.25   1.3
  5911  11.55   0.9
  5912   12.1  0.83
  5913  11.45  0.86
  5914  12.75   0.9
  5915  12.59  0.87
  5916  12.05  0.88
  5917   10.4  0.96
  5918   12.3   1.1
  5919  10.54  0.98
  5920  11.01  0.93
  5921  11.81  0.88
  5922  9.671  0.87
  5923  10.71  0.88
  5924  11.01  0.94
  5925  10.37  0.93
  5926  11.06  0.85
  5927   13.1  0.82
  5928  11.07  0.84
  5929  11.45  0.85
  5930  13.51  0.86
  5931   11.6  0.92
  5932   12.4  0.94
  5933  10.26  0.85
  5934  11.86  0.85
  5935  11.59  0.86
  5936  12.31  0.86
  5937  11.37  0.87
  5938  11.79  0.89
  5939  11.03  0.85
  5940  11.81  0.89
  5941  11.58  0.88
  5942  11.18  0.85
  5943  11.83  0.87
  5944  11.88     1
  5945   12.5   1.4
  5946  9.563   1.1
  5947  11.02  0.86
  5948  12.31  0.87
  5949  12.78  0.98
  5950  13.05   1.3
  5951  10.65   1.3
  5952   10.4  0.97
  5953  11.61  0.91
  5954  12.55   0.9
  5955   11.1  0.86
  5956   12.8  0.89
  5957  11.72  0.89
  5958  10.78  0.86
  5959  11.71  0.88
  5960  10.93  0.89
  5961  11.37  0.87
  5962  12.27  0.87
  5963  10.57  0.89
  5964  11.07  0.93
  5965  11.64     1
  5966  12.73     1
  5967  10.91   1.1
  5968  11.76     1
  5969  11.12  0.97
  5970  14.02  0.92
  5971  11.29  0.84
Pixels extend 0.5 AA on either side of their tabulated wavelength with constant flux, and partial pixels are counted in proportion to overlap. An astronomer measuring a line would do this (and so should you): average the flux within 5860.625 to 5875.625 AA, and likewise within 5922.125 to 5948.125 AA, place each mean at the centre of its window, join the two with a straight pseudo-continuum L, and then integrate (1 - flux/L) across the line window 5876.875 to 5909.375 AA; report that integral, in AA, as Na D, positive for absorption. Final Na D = 3.3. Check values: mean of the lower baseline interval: 11.9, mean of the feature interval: 10.6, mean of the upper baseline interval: 11.5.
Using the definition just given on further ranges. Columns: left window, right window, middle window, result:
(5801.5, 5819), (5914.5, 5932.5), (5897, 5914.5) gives 0.7 AA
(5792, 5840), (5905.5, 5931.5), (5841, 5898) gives 2.7 AA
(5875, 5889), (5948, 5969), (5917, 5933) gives 0.2 AA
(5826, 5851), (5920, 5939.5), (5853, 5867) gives 0.1 AA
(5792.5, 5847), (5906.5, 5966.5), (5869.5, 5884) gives 0.4 AA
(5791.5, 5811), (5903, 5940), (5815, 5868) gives 0.7 AA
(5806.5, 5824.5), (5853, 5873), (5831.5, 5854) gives 0.1 AA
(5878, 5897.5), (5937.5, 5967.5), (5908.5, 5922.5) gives -0.7 AA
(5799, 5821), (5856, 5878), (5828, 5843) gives 0.2 AA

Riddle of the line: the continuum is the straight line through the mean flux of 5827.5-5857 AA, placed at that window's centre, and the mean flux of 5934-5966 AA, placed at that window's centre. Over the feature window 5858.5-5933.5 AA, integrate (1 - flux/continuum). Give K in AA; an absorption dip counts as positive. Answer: 3.7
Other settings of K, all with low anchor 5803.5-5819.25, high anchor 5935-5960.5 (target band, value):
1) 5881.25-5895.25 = 2.4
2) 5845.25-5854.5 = 0.5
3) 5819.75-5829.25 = 0.6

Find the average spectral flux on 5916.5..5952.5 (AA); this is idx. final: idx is 11.5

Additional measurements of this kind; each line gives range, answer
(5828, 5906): 11.4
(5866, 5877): 11.8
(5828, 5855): 12.1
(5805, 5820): 13.1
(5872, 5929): 11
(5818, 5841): 12.1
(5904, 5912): 11.6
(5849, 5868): 11.8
